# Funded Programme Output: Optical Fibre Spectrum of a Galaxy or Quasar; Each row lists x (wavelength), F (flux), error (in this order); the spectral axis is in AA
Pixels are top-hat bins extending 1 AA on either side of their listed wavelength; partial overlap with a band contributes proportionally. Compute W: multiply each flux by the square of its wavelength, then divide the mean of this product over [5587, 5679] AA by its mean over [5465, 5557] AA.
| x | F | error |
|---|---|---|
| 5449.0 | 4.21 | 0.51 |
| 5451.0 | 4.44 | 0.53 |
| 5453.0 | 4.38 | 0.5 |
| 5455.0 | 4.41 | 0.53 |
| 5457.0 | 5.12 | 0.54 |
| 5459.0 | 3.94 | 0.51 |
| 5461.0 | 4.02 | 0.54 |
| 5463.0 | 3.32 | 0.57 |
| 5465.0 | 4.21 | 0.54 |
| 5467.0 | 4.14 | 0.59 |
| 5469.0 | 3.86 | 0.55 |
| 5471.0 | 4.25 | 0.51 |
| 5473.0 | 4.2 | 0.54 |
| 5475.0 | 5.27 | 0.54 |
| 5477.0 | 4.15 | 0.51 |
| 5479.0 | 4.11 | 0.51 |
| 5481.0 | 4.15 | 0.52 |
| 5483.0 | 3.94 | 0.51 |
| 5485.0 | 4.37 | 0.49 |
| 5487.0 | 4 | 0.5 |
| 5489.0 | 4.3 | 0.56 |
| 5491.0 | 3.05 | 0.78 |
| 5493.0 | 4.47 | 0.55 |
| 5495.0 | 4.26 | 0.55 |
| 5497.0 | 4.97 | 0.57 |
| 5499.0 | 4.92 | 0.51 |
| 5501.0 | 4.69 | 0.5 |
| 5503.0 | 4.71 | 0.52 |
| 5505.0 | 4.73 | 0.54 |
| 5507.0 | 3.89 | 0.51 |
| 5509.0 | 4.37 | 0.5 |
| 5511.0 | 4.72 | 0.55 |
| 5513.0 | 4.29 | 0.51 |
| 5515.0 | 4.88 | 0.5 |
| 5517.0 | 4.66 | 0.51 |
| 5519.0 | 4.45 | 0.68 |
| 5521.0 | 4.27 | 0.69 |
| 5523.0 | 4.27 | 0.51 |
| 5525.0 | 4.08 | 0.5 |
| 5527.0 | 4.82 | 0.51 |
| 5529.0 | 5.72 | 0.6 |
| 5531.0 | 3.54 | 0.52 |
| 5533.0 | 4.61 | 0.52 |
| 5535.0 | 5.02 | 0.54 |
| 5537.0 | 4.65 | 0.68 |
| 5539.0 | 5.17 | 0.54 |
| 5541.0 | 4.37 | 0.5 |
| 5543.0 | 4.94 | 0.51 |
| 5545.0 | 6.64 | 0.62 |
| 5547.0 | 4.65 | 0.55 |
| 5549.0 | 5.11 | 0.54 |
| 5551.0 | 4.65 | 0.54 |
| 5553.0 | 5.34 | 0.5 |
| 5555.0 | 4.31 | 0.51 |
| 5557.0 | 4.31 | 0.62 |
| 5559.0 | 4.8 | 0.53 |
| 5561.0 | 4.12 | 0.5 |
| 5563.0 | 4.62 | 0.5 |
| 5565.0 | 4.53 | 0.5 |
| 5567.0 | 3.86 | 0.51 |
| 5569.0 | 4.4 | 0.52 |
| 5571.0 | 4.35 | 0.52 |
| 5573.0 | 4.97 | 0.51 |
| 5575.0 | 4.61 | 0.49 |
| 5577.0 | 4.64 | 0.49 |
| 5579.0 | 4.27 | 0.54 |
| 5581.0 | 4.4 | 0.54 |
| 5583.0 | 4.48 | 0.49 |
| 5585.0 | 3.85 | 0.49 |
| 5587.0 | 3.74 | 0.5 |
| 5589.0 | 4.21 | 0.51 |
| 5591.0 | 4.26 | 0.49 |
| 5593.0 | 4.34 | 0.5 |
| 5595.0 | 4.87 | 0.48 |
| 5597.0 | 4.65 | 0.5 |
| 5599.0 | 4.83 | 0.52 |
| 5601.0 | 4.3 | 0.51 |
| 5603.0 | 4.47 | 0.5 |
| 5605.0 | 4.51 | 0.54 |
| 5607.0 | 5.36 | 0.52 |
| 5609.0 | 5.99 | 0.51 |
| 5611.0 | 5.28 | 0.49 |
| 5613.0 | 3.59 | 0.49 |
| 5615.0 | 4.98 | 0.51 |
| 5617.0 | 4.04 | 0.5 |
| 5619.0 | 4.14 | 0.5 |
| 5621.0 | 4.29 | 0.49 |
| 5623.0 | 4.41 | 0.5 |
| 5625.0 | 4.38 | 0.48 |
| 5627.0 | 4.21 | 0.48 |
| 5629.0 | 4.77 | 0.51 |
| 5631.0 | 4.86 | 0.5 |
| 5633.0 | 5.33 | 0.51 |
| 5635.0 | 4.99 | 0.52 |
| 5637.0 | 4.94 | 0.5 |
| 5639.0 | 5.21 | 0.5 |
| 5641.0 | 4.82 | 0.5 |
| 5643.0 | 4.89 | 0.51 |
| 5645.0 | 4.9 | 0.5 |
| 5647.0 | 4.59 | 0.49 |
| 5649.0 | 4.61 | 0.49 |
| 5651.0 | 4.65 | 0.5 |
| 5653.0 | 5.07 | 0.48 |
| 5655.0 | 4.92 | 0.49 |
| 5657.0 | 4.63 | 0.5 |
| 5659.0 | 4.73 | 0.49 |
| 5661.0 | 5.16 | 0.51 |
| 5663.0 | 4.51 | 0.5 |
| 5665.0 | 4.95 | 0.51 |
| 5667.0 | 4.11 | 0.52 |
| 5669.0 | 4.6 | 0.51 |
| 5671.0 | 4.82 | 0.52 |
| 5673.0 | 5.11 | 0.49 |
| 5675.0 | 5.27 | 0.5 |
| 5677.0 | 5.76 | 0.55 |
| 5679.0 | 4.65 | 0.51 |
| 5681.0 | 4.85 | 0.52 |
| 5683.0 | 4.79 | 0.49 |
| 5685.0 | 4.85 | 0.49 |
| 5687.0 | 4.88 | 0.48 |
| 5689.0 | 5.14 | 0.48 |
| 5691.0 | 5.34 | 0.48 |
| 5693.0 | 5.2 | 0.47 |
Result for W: 1.1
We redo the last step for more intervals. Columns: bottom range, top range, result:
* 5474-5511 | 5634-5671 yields 1.16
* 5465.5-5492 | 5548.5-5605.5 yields 1.12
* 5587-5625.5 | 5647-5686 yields 1.09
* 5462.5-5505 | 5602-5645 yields 1.17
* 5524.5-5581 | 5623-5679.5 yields 1.07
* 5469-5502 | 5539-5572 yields 1.12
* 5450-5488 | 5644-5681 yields 1.23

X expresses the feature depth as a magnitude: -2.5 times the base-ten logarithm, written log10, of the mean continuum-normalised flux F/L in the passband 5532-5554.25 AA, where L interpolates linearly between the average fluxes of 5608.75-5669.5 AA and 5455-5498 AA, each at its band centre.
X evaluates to -0.14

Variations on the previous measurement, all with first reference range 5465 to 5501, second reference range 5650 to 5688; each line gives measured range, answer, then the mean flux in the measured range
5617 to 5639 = 0.02 mag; 4.63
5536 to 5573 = -0.05 mag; 4.72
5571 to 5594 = 0.06 mag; 4.34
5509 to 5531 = -0.04 mag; 4.56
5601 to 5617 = -0.03 mag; 4.79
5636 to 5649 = -0.02 mag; 4.87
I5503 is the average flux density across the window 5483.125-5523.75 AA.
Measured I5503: 4.4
